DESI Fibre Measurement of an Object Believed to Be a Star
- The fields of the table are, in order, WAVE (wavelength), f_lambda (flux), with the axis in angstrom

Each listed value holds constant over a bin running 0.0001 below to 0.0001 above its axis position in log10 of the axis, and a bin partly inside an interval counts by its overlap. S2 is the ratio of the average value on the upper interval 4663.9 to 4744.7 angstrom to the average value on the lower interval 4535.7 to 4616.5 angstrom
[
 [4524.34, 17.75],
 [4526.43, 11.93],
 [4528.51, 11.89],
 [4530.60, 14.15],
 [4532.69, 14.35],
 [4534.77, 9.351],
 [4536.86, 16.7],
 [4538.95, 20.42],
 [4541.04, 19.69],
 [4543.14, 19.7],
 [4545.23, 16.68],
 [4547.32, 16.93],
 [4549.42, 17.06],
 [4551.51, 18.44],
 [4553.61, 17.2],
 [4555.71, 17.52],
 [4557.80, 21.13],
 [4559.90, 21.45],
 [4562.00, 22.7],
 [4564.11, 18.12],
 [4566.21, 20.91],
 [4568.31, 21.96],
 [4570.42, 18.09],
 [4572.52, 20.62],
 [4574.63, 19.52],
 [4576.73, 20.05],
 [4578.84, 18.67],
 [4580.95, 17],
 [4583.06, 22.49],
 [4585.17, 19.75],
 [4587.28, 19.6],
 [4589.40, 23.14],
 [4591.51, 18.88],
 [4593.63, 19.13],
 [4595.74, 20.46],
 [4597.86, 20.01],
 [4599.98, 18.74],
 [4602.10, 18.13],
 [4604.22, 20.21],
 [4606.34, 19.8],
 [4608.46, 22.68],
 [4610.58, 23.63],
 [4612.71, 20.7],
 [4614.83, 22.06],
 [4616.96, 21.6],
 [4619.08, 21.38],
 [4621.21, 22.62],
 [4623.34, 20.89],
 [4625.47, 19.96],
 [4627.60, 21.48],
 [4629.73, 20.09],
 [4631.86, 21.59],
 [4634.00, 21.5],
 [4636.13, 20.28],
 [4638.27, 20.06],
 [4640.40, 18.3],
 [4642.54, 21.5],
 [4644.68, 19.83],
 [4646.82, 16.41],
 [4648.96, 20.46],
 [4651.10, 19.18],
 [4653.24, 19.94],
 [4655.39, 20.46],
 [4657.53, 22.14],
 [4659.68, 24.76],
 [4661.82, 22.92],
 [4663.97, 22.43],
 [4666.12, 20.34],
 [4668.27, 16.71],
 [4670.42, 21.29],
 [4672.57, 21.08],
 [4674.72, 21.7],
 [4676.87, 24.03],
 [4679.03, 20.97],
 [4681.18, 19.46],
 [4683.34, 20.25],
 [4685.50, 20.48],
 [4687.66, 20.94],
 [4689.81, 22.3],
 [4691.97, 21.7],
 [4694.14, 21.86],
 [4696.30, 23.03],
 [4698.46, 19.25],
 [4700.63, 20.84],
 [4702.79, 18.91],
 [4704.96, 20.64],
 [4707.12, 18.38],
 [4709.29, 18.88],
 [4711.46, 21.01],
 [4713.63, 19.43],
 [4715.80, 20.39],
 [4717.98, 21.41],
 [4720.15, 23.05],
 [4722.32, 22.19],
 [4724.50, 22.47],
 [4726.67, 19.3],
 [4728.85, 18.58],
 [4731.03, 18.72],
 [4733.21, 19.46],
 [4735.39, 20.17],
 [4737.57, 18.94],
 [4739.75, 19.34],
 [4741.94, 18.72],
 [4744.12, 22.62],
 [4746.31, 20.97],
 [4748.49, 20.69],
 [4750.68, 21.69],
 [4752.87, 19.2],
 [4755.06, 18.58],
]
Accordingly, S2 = 1.04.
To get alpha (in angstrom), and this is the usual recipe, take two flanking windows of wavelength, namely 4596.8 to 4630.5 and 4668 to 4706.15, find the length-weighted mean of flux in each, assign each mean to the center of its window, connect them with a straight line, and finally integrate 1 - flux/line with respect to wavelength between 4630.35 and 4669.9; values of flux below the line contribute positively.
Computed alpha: 0.78 angstrom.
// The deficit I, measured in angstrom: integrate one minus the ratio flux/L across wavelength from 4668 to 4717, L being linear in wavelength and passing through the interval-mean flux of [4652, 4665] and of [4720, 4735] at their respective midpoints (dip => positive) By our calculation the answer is 1.3 angstrom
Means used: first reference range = 22.1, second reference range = 20.4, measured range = 20.7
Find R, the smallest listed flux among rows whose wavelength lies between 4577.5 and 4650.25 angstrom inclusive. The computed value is 16.41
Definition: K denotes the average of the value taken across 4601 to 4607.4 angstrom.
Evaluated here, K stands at 19.4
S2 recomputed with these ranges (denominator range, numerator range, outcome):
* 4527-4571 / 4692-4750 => 1.15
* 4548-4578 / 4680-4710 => 1.05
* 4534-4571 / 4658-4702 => 1.14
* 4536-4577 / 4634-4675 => 1.07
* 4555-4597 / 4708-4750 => 1.01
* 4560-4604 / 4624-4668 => 1.03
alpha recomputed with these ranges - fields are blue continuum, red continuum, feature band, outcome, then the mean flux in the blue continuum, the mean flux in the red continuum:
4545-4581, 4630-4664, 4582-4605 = -0.3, 19.2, 20.7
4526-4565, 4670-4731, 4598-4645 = -4.5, 17.2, 20.8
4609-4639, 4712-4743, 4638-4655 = 1.3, 21.3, 20.2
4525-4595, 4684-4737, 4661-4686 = -1.2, 18.4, 20.5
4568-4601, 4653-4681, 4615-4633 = -0.6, 19.8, 21.4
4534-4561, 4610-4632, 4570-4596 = -0.3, 18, 21.4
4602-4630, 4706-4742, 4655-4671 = -0.5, 21.2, 20.1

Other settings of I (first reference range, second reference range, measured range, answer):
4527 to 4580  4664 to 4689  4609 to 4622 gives -1.7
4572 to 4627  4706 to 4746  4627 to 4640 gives -0.2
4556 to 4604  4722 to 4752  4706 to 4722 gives -0.2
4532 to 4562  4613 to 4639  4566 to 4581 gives -0.6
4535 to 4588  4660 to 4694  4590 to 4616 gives -0.7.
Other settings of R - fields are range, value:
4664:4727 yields 16.71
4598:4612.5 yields 18.13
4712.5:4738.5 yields 18.58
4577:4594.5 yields 17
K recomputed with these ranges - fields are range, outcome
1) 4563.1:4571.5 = 19.8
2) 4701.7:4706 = 19.8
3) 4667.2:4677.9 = 21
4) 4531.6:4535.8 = 11.9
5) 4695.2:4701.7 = 21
